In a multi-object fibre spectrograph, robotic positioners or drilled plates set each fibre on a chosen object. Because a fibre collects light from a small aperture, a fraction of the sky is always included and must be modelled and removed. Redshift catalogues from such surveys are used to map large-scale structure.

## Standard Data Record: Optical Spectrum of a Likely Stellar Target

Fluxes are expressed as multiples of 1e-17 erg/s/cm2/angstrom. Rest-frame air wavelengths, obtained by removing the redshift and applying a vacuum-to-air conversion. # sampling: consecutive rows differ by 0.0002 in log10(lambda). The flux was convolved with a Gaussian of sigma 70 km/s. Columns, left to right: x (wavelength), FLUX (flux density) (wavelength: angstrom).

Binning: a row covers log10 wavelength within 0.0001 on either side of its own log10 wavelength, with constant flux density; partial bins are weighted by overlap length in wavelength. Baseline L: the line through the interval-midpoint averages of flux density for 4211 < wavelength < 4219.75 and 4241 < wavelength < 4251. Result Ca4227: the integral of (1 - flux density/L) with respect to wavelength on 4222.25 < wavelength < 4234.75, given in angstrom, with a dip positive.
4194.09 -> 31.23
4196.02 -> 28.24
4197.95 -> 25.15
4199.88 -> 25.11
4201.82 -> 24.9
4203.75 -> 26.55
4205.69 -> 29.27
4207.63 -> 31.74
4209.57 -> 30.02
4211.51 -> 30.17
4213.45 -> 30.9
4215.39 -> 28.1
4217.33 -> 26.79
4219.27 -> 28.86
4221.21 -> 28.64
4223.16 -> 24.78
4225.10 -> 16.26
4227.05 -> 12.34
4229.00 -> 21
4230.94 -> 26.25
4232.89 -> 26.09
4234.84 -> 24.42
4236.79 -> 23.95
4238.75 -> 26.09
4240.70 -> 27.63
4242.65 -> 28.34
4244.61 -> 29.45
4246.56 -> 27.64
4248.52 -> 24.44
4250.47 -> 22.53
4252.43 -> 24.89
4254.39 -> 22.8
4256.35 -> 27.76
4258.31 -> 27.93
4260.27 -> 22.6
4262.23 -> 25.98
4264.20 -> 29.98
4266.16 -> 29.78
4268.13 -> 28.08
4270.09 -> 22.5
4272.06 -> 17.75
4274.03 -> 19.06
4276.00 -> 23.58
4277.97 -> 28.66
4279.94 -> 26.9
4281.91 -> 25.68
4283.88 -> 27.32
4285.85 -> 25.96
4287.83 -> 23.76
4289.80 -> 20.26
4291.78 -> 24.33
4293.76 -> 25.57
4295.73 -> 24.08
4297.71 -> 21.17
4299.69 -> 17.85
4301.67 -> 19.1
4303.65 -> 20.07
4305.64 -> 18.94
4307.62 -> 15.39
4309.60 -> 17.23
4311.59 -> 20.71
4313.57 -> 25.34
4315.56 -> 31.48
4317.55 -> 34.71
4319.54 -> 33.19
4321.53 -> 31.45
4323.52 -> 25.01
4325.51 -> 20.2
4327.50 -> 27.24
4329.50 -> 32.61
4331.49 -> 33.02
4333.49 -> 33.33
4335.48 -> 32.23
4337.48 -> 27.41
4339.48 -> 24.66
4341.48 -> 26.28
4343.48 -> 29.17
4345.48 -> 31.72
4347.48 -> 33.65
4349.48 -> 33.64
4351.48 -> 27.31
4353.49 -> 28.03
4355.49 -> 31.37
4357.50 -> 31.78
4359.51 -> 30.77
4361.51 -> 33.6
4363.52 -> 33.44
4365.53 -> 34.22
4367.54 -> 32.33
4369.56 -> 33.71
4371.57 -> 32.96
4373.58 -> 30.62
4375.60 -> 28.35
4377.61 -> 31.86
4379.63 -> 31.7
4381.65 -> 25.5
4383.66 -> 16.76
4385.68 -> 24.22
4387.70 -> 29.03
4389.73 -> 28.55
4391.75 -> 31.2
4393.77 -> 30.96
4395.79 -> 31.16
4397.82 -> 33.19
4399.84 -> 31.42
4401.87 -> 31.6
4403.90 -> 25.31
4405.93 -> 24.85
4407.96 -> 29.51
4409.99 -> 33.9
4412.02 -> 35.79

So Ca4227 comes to 2.96 angstrom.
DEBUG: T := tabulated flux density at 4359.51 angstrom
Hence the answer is 30.77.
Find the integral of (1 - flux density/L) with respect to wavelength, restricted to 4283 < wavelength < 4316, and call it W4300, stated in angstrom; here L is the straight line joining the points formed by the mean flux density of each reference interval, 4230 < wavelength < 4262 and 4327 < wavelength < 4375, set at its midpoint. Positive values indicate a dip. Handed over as 7.37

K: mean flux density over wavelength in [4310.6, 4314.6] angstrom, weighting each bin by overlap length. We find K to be 23.1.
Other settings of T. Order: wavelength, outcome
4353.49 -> 28.03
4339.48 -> 24.66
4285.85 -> 25.96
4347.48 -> 33.65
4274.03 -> 19.06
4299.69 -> 17.85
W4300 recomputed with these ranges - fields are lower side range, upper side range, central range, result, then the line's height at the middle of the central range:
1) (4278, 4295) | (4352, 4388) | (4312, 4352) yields -2.6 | 27.8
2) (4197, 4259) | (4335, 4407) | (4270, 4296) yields 3.3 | 27.4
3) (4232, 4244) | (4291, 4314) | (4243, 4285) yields -2.8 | 24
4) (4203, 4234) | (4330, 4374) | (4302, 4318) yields 3.9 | 29.6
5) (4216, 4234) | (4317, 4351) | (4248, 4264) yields 0.1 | 25.4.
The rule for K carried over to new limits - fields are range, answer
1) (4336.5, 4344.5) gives 26.9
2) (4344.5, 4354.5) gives 30.9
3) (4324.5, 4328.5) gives 23.7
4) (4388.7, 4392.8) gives 29.9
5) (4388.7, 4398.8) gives 31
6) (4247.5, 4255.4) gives 23.7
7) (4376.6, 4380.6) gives 31.8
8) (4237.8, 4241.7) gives 26.9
